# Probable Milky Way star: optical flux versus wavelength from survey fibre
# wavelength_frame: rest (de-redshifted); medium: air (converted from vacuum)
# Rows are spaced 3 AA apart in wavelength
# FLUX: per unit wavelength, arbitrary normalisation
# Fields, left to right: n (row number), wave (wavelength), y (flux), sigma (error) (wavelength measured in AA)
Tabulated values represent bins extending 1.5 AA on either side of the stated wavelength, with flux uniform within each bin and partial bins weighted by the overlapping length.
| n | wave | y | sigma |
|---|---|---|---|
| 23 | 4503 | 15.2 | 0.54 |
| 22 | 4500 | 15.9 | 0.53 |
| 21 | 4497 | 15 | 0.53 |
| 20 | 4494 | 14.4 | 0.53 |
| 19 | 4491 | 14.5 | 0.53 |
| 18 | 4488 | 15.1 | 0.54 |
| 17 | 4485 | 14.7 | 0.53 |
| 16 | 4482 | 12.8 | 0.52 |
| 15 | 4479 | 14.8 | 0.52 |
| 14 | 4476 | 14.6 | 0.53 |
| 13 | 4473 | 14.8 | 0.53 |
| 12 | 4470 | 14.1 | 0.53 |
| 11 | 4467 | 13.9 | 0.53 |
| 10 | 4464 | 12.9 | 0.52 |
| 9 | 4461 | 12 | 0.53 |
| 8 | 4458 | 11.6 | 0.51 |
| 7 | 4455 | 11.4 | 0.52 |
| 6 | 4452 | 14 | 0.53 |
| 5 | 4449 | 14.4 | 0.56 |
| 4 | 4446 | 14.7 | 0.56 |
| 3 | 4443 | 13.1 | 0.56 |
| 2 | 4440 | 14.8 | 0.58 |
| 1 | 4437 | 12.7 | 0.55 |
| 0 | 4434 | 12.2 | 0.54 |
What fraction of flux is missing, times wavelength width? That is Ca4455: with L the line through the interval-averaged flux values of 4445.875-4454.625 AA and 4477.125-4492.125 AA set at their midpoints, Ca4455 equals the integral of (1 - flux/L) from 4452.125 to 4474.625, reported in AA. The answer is 1.72 AA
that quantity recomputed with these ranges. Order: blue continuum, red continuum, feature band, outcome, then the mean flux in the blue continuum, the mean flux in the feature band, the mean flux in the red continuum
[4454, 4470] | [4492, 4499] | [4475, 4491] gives -0.5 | 12.6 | 14.4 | 14.8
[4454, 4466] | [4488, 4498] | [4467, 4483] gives -1.2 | 12.1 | 14.2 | 14.7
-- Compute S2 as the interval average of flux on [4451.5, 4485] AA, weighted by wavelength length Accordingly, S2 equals 13.4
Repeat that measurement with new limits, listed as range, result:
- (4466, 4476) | 14.3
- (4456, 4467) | 12.4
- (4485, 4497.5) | 14.7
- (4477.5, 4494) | 14.4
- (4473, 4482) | 14.4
